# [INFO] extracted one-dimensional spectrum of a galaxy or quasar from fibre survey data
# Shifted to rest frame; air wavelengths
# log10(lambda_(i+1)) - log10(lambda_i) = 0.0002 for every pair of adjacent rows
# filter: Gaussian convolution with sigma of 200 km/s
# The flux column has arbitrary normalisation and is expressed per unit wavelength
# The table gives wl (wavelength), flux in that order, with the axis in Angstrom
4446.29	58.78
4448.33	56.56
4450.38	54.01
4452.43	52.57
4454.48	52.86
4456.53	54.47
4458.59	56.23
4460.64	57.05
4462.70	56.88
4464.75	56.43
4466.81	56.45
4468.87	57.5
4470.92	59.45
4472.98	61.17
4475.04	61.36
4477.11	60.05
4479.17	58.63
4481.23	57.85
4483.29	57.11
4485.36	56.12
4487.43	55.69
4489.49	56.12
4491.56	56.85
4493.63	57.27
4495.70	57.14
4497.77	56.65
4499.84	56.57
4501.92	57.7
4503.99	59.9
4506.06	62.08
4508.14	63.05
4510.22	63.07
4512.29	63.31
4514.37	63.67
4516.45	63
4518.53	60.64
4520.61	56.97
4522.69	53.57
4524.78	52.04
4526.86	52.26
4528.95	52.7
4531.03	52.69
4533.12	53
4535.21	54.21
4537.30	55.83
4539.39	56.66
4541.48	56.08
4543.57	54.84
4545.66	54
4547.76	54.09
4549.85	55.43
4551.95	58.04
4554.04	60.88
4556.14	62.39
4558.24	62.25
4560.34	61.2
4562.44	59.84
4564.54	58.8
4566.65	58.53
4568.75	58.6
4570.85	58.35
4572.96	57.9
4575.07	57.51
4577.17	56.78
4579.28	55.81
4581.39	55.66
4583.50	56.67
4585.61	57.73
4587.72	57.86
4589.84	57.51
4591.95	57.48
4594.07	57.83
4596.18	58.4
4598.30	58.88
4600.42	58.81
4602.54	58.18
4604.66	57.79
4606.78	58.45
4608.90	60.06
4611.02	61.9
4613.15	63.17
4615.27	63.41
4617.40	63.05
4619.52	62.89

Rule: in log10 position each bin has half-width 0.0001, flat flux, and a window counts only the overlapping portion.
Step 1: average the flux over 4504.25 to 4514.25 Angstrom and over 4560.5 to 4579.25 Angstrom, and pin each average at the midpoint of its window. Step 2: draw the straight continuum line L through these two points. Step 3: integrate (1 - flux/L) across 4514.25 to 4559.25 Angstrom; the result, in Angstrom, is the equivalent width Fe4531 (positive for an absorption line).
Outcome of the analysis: 3.1 Angstrom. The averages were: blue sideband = 62.7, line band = 56.5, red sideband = 58.3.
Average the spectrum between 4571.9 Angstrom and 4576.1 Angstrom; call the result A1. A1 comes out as 57.6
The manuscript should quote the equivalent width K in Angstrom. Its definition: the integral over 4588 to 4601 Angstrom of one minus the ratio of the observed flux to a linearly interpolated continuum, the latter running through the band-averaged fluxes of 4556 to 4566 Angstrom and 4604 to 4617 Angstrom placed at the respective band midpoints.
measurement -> 0.6 Angstrom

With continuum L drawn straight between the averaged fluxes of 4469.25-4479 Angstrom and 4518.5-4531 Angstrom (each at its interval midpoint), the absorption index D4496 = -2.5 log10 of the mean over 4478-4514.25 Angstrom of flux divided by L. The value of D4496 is -0.023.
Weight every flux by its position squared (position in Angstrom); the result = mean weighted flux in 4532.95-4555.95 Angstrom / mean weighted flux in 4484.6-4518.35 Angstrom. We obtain 0.96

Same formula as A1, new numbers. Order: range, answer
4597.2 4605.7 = 58.4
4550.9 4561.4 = 61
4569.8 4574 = 58.1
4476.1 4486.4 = 58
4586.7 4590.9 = 57.6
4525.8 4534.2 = 52.7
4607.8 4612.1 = 60.9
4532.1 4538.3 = 54.3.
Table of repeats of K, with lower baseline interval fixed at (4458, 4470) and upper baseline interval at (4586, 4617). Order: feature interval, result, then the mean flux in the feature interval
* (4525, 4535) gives 0.9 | 52.7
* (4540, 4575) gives 0.2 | 58.2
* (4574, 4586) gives 0.5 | 56.7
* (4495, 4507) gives -0.2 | 58.4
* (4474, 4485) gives -0.3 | 58.8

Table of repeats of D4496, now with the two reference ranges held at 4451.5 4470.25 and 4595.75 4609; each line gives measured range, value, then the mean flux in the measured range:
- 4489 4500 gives -0.008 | 56.8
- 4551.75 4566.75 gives -0.051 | 60.5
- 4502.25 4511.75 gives -0.095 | 61.8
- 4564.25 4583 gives 0.010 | 57.5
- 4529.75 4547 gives 0.051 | 54.6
